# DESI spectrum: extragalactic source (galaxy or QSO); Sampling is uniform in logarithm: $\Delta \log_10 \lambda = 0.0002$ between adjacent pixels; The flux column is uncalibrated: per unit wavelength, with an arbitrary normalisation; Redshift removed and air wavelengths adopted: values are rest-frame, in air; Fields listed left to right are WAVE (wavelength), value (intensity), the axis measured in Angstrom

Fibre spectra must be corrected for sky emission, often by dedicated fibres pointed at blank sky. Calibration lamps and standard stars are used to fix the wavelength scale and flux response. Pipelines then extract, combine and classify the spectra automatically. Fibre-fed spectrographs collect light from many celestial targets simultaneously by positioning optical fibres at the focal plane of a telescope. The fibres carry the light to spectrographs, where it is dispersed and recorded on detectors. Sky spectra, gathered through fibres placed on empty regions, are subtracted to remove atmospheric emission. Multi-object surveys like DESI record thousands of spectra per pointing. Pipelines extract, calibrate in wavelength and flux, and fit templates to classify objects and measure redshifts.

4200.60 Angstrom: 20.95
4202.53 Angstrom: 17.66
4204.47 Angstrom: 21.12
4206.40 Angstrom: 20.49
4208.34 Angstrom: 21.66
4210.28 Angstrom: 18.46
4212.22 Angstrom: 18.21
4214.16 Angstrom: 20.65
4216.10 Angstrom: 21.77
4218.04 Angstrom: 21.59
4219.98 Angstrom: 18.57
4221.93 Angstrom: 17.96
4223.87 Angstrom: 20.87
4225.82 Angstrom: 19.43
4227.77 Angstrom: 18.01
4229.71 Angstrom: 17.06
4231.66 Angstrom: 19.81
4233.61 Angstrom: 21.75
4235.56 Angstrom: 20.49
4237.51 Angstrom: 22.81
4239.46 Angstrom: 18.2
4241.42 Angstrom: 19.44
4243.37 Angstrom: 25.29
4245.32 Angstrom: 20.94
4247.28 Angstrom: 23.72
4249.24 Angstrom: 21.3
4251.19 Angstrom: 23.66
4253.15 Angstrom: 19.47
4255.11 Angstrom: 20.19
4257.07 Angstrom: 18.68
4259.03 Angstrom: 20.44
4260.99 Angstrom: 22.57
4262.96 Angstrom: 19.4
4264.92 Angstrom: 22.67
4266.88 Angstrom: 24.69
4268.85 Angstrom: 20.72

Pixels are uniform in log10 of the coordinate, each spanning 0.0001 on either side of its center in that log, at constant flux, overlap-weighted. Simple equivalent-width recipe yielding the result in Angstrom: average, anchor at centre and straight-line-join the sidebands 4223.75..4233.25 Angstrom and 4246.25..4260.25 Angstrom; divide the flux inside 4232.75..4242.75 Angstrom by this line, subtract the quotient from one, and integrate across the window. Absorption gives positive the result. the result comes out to -0.45 Angstrom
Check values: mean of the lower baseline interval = 19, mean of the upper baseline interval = 21.1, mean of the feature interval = 20.7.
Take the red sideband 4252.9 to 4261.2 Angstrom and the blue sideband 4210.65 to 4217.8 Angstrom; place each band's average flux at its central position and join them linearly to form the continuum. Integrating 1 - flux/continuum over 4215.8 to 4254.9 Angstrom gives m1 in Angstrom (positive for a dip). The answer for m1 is -0.8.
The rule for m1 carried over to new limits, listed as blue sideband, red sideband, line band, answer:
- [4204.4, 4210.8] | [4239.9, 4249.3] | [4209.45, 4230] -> 1.5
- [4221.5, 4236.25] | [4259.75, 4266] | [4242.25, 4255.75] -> -0.9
